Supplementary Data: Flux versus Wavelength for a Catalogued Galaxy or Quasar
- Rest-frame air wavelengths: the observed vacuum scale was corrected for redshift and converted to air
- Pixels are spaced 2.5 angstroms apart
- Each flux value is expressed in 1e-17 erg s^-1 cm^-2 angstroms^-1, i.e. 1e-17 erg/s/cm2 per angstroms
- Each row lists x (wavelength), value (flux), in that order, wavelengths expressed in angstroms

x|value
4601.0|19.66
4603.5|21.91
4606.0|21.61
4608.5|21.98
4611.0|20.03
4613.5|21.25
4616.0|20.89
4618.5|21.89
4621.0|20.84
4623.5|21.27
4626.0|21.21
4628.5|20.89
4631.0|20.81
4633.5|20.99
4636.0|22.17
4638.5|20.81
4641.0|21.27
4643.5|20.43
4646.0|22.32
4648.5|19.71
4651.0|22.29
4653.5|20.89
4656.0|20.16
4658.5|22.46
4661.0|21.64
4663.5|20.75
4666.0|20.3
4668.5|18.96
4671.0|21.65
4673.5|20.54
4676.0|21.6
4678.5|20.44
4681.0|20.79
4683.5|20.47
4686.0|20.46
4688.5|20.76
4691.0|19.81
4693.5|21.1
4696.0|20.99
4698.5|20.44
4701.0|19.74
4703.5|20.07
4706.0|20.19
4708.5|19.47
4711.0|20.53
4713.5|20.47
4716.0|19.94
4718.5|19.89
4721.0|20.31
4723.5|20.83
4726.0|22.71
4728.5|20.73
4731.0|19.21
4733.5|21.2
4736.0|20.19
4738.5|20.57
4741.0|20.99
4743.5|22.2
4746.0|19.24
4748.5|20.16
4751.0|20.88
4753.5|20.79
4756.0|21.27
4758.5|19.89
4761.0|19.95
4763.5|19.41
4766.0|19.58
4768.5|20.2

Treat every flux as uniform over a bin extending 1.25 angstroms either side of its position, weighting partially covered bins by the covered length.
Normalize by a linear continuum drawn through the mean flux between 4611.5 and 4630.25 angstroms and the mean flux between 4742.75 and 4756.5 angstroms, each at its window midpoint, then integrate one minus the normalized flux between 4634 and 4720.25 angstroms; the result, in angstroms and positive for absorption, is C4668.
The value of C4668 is 1.0 angstroms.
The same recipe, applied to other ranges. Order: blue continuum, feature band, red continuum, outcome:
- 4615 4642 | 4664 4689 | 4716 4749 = 0.4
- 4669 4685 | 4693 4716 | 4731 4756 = 0.5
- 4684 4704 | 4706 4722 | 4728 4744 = 0.3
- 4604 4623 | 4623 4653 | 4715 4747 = -0.1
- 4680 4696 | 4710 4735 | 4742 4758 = 0.1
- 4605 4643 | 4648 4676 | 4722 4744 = 0.2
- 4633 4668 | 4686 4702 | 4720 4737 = 0.3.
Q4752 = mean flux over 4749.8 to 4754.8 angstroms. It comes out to 20.8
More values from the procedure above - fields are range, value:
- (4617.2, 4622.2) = 21.4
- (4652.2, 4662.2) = 21.3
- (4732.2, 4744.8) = 21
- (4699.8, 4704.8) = 19.9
